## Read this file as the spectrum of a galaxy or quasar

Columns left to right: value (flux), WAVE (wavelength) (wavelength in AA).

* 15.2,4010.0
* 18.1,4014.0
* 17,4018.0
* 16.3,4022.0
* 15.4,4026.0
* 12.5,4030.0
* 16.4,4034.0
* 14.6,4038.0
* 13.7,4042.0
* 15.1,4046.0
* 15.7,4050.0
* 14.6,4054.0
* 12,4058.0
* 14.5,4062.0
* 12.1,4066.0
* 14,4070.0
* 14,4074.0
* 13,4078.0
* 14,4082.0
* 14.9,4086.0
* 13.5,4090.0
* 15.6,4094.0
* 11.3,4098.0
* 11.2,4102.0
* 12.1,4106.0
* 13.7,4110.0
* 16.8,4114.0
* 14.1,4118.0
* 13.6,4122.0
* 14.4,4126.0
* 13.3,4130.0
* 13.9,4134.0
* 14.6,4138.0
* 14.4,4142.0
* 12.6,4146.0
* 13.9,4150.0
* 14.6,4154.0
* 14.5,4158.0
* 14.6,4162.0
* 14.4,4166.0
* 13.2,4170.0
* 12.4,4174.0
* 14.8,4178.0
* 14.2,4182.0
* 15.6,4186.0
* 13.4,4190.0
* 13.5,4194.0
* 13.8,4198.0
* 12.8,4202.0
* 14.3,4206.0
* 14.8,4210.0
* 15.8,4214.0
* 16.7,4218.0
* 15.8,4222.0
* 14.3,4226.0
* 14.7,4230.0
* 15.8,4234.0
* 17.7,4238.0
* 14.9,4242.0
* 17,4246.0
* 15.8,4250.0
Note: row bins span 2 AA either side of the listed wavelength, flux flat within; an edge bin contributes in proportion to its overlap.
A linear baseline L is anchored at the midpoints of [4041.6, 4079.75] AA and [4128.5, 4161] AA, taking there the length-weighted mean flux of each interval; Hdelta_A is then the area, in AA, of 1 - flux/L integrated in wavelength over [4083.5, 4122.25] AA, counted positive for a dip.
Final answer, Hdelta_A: 0.71 AA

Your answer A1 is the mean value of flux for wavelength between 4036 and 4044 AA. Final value 14.1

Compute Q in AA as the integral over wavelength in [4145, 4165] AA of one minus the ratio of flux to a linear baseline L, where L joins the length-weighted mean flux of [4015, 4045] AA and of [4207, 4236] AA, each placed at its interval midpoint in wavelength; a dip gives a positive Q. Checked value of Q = 1.6 AA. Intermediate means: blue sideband 15.2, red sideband 15.4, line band 14.1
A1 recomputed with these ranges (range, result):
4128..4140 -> 13.9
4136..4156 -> 14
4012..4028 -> 16.7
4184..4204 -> 13.8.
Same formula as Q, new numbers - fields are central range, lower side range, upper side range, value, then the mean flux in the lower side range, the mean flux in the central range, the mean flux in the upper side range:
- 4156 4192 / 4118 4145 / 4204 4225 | 1.5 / 14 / 14.1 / 15.4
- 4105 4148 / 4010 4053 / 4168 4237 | 2.7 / 15.4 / 14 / 14.5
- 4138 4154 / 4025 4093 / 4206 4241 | 1.1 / 14.1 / 13.9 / 15.6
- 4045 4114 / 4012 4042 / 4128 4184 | 5.9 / 15.6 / 13.7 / 14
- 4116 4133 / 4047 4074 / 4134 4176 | 0.1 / 13.9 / 13.9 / 13.9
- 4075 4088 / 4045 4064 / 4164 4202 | 0.2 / 14.3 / 14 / 13.9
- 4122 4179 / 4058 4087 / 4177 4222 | 1.0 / 13.6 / 13.9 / 14.6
